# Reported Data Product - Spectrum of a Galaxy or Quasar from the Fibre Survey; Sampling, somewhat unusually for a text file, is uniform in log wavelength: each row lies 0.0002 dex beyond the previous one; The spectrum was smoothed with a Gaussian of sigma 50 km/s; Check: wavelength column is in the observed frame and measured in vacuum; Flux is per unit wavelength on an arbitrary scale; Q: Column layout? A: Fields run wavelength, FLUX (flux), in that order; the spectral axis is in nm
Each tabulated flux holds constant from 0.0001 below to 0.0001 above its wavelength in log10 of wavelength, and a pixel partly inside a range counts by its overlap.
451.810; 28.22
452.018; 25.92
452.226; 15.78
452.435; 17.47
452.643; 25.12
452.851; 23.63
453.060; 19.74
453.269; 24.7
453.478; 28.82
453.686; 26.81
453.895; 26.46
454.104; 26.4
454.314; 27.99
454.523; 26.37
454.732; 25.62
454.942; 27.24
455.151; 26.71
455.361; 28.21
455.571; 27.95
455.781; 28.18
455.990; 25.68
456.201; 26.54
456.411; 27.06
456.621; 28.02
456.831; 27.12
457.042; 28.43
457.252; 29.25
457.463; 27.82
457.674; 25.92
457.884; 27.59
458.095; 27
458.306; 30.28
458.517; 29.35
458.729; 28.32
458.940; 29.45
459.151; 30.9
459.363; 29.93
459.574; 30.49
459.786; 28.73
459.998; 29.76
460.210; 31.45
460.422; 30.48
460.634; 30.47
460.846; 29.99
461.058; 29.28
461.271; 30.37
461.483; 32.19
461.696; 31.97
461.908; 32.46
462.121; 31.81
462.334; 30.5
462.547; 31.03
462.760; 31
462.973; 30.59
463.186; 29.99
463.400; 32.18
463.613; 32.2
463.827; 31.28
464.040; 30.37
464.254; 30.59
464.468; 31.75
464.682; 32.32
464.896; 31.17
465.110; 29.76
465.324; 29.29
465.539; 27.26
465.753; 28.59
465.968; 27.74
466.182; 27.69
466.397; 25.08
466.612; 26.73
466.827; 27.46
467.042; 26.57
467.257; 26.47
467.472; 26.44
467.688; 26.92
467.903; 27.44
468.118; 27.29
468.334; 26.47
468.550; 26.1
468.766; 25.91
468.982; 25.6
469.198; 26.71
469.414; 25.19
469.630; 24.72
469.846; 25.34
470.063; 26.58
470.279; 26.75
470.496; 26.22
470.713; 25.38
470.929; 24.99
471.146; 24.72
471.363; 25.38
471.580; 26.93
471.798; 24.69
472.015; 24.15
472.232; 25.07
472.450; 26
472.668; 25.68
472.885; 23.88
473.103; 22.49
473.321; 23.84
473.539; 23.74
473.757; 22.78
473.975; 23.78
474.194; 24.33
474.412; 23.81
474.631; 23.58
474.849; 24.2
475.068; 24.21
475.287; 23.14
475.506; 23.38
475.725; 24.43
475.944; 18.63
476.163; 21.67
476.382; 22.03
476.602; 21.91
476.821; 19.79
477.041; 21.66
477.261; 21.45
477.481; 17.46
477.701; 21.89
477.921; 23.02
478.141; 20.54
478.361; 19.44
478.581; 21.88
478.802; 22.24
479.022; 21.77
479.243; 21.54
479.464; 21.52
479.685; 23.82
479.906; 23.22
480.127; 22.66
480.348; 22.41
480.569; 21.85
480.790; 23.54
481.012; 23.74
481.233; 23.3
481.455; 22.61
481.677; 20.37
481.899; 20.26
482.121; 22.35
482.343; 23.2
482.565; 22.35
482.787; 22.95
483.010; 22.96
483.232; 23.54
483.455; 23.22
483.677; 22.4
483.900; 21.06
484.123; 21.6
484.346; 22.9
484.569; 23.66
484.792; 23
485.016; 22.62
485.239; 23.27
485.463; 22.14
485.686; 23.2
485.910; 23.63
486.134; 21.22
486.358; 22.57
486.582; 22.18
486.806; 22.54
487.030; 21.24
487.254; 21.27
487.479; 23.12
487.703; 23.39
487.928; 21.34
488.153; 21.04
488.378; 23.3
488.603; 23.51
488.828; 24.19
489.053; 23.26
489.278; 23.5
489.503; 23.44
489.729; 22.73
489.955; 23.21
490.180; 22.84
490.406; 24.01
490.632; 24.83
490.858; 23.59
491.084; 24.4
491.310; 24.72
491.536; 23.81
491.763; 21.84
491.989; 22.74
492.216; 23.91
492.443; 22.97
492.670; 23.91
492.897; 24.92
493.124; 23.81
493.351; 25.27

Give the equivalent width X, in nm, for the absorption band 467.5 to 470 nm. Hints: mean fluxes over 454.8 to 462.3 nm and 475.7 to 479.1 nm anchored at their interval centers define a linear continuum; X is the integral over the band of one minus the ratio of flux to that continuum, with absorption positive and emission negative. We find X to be -0.14 nm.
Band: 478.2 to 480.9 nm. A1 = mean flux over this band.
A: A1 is 22.1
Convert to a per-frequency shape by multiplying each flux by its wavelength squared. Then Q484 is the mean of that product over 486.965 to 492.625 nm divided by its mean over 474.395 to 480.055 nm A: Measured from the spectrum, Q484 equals 1.11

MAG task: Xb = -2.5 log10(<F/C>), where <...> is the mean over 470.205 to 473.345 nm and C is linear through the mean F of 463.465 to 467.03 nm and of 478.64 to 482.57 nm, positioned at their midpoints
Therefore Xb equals 0.05 mag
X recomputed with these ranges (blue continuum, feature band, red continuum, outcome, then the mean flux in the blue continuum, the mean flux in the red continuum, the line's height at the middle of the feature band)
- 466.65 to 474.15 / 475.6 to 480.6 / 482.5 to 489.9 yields 0.523 nm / 25.5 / 22.7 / 24.1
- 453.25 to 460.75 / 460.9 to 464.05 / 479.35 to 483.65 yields -0.497 nm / 28.1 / 22.6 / 26.9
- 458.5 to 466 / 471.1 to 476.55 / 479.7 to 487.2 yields 0.484 nm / 30.5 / 22.5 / 26.1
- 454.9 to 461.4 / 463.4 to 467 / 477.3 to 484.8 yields -0.360 nm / 28.7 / 22.2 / 26.7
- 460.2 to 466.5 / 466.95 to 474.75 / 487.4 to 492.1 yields 0.833 nm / 30.3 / 23.3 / 28.3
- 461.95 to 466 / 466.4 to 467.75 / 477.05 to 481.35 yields 0.102 nm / 30.6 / 22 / 28.8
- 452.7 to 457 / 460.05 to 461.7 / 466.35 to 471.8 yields -0.272 nm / 26.5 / 26.1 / 26.3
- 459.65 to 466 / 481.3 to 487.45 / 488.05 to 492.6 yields 0.628 nm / 30.6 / 23.4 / 25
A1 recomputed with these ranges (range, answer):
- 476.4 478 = 21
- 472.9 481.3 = 22.4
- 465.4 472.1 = 26.3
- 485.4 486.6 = 22.5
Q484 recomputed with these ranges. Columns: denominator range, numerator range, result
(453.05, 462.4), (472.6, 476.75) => 0.87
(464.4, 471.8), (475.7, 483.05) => 0.85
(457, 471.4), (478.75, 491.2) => 0.87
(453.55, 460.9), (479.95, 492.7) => 0.91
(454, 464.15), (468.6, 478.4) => 0.86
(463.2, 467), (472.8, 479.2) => 0.79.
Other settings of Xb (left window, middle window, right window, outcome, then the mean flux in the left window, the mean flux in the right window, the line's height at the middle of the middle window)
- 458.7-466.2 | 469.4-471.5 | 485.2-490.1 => 0.10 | 30.4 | 22.7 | 28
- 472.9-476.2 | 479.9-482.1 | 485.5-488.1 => 0.02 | 23.3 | 22.3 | 22.8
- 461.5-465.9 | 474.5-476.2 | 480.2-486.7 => 0.13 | 30.8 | 22.6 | 25.9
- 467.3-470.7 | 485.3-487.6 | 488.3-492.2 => 0.08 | 26.2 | 23.5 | 24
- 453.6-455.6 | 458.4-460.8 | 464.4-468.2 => -0.10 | 26.9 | 28.1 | 27.4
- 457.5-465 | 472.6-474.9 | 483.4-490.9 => 0.13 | 30.4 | 22.8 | 26.7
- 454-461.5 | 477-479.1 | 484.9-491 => 0.17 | 28.5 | 22.9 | 24.7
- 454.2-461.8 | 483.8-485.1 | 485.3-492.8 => 0.06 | 28.7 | 23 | 23.9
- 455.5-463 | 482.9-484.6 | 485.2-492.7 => 0.07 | 29.4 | 23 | 24.1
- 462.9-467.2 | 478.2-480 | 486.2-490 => 0.16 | 29.4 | 22.7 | 25.3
